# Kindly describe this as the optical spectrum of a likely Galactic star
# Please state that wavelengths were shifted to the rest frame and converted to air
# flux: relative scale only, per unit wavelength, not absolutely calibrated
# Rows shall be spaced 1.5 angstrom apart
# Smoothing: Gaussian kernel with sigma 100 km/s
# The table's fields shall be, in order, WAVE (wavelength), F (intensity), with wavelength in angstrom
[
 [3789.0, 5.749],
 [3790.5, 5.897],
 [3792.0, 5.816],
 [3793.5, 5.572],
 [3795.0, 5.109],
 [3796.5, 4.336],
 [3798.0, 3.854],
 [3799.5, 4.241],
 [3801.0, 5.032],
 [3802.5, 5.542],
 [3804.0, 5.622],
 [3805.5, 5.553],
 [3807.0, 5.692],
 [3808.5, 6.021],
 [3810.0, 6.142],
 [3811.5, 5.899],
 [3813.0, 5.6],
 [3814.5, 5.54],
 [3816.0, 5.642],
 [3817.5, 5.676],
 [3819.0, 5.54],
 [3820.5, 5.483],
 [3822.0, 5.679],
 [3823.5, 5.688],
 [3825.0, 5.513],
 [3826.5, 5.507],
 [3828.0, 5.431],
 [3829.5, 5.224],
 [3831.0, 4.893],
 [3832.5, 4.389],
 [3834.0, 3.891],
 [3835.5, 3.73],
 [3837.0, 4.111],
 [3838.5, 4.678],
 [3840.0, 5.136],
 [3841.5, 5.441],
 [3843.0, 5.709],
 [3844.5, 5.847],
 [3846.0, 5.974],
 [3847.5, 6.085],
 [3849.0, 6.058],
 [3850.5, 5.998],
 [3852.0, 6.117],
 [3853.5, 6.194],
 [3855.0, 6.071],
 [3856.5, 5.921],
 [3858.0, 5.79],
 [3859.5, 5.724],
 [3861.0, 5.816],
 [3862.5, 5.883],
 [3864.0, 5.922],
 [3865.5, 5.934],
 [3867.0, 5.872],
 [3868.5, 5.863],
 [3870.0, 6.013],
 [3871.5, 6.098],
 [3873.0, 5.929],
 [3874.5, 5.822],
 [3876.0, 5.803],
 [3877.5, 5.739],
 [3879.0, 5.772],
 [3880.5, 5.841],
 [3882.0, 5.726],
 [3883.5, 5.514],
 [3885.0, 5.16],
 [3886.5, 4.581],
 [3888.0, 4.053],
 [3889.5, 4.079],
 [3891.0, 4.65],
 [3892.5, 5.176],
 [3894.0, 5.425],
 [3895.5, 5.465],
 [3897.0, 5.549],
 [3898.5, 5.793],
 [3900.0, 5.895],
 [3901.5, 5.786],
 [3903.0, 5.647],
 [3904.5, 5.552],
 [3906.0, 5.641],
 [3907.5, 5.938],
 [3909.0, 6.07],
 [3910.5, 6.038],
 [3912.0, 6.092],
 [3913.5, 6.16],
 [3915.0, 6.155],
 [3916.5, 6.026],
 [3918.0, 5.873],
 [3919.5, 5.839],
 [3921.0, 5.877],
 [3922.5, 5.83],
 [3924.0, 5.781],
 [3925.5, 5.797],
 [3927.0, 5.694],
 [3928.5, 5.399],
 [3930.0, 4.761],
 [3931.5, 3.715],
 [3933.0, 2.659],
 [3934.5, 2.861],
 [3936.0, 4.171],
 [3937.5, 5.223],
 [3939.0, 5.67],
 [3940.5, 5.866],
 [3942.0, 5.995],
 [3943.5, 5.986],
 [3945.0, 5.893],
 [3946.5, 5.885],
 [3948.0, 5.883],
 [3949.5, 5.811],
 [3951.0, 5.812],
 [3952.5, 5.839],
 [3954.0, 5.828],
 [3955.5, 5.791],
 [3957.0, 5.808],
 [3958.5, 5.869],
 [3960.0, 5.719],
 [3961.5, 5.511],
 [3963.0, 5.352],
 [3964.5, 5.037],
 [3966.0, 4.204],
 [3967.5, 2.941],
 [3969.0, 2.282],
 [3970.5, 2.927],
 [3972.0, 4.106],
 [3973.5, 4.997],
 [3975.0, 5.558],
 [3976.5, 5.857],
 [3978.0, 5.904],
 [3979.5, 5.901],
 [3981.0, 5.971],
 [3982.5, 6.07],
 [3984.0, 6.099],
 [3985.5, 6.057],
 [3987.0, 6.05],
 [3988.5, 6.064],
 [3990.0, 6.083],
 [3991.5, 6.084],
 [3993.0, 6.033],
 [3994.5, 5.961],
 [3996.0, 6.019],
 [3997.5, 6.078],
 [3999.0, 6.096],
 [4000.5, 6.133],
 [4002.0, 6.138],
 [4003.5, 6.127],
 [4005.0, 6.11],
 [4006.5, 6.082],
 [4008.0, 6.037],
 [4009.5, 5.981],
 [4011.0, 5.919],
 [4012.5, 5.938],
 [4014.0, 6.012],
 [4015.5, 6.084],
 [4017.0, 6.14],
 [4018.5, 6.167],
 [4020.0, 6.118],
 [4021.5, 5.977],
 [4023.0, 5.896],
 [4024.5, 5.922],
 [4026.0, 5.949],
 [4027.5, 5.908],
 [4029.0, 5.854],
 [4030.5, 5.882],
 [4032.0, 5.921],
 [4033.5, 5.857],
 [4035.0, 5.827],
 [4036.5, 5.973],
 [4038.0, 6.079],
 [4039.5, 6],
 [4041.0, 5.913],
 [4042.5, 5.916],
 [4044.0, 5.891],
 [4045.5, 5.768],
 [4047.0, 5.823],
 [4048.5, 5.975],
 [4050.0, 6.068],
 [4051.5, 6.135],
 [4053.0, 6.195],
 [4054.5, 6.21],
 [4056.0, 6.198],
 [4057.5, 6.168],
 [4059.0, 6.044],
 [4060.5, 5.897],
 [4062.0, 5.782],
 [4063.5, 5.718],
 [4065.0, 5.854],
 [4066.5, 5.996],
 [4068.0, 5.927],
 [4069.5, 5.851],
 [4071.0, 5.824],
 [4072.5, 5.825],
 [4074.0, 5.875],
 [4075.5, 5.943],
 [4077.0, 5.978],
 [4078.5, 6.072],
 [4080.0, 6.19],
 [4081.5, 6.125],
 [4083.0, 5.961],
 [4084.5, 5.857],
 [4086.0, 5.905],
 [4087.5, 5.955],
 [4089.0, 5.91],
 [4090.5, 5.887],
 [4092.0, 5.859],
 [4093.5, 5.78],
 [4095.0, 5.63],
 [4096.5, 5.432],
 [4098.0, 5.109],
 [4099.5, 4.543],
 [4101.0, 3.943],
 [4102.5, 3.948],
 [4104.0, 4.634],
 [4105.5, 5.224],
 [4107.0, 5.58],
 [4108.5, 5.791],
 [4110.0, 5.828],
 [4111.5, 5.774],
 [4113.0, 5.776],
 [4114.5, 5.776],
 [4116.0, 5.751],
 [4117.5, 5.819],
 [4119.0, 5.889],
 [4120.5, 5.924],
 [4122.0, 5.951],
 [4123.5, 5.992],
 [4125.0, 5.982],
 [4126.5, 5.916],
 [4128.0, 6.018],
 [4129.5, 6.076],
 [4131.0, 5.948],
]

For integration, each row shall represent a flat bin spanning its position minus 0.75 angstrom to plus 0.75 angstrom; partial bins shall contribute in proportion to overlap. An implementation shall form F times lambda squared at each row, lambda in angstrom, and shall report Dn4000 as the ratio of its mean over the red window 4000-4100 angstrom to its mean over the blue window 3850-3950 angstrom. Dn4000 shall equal 1.1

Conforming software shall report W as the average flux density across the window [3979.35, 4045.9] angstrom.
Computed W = 6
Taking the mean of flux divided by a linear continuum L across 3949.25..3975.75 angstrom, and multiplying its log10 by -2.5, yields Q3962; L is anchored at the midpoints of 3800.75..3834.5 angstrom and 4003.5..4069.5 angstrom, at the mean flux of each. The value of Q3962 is 0.17 mag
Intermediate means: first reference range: 5.46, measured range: 4.95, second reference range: 5.98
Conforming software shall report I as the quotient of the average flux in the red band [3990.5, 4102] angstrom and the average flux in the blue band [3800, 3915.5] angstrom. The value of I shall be 1.1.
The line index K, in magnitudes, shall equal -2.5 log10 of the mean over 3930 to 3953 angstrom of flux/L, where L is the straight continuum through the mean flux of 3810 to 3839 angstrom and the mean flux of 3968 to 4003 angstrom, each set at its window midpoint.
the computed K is 0.07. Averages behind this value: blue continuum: 5.19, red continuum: 5.57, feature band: 5.13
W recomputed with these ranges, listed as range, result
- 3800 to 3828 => 5.61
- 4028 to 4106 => 5.77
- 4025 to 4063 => 5.97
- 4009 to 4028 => 6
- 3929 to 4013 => 5.44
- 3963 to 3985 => 4.88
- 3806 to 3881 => 5.61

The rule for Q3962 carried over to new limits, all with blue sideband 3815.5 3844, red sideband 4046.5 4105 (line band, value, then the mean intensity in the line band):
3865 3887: -0.10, 5.72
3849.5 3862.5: -0.15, 5.95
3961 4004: 0.02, 5.43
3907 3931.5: -0.08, 5.77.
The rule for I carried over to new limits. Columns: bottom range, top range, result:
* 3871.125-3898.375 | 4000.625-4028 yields 1.13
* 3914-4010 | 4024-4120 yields 1.05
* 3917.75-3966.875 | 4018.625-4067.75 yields 1.11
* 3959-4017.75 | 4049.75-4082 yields 1.07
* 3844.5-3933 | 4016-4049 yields 1.05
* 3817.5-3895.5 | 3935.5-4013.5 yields 1.02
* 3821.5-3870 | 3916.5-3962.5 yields 0.99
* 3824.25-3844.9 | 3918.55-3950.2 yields 1.06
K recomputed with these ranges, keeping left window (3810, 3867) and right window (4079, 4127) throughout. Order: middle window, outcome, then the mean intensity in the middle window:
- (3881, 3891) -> 0.141 mag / 4.86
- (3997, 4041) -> -0.079 mag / 6.01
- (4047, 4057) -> -0.095 mag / 6.11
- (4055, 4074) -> -0.061 mag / 5.93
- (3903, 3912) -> -0.059 mag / 5.85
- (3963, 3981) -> 0.204 mag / 4.61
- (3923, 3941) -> 0.158 mag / 4.8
